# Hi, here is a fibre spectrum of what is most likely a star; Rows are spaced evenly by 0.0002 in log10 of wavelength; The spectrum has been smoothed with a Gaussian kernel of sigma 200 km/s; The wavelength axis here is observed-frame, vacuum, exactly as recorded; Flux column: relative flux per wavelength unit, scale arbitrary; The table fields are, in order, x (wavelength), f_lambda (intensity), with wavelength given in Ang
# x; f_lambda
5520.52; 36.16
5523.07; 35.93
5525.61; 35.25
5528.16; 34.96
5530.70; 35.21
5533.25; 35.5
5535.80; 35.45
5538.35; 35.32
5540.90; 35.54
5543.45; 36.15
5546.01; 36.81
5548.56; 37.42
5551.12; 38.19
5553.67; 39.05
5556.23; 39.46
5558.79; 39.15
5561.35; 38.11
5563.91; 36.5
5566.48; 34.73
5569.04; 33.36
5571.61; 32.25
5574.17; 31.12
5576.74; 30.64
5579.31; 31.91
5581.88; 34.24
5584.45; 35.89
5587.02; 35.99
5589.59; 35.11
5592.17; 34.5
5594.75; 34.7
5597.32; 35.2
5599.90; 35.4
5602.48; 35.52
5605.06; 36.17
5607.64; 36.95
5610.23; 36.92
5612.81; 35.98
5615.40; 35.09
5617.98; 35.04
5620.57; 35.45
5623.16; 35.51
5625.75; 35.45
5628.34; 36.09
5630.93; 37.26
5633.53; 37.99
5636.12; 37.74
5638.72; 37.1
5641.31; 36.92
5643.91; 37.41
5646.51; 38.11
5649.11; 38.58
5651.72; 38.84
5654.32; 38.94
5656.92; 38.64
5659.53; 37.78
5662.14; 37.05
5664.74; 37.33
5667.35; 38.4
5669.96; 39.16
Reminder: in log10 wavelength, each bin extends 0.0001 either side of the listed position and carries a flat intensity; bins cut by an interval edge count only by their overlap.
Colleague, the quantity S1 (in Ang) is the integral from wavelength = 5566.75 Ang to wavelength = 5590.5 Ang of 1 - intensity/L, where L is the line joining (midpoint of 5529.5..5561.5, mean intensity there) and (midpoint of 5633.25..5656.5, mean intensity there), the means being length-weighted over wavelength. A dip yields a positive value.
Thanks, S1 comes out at 2.5 Ang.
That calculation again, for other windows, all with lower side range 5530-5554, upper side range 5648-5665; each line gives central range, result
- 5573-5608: 2.5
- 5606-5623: 0.8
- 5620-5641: 0.7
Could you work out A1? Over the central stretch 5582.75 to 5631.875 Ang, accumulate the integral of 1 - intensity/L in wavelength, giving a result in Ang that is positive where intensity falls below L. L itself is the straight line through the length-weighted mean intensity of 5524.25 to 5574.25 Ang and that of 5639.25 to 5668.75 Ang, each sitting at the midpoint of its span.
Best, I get 1.95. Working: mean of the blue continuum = 36.1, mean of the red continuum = 38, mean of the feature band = 35.7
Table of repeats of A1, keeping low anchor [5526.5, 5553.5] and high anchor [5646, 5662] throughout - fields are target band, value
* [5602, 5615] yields 0.4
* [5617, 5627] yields 0.6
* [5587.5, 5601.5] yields 0.8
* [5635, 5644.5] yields 0.2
